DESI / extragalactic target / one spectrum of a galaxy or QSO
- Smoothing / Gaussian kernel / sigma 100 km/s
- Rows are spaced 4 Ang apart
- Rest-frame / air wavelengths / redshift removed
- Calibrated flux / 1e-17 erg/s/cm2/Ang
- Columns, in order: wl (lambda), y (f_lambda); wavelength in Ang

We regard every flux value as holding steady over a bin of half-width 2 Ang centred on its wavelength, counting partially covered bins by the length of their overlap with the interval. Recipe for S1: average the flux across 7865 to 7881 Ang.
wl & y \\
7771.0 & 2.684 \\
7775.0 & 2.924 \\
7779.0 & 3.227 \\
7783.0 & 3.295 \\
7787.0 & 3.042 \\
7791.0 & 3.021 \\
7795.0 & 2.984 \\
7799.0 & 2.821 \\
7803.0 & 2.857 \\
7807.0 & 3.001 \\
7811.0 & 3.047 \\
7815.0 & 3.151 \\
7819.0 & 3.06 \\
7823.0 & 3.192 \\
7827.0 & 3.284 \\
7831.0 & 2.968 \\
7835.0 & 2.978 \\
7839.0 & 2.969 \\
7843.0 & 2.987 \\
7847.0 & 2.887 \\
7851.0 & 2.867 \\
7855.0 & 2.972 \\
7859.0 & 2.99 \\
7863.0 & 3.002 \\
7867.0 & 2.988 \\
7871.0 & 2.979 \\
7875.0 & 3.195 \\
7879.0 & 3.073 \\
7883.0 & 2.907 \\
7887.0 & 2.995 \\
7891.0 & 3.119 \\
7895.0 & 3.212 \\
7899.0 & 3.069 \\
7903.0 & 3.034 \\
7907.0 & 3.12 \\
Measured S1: 3.06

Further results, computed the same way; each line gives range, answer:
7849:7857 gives 2.92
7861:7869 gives 3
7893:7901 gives 3.14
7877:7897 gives 3.06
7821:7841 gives 3.08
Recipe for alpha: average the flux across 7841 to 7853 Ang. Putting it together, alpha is 2.91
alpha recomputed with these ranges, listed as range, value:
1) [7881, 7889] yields 2.95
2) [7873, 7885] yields 3.06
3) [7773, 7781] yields 3.08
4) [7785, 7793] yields 3.03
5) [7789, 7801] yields 2.94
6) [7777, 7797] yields 3.11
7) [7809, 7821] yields 3.09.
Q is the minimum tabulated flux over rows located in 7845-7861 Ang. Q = 2.867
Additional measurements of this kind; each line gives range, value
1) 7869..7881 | 2.979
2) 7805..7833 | 2.968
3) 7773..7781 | 2.924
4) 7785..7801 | 2.821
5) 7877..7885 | 2.907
